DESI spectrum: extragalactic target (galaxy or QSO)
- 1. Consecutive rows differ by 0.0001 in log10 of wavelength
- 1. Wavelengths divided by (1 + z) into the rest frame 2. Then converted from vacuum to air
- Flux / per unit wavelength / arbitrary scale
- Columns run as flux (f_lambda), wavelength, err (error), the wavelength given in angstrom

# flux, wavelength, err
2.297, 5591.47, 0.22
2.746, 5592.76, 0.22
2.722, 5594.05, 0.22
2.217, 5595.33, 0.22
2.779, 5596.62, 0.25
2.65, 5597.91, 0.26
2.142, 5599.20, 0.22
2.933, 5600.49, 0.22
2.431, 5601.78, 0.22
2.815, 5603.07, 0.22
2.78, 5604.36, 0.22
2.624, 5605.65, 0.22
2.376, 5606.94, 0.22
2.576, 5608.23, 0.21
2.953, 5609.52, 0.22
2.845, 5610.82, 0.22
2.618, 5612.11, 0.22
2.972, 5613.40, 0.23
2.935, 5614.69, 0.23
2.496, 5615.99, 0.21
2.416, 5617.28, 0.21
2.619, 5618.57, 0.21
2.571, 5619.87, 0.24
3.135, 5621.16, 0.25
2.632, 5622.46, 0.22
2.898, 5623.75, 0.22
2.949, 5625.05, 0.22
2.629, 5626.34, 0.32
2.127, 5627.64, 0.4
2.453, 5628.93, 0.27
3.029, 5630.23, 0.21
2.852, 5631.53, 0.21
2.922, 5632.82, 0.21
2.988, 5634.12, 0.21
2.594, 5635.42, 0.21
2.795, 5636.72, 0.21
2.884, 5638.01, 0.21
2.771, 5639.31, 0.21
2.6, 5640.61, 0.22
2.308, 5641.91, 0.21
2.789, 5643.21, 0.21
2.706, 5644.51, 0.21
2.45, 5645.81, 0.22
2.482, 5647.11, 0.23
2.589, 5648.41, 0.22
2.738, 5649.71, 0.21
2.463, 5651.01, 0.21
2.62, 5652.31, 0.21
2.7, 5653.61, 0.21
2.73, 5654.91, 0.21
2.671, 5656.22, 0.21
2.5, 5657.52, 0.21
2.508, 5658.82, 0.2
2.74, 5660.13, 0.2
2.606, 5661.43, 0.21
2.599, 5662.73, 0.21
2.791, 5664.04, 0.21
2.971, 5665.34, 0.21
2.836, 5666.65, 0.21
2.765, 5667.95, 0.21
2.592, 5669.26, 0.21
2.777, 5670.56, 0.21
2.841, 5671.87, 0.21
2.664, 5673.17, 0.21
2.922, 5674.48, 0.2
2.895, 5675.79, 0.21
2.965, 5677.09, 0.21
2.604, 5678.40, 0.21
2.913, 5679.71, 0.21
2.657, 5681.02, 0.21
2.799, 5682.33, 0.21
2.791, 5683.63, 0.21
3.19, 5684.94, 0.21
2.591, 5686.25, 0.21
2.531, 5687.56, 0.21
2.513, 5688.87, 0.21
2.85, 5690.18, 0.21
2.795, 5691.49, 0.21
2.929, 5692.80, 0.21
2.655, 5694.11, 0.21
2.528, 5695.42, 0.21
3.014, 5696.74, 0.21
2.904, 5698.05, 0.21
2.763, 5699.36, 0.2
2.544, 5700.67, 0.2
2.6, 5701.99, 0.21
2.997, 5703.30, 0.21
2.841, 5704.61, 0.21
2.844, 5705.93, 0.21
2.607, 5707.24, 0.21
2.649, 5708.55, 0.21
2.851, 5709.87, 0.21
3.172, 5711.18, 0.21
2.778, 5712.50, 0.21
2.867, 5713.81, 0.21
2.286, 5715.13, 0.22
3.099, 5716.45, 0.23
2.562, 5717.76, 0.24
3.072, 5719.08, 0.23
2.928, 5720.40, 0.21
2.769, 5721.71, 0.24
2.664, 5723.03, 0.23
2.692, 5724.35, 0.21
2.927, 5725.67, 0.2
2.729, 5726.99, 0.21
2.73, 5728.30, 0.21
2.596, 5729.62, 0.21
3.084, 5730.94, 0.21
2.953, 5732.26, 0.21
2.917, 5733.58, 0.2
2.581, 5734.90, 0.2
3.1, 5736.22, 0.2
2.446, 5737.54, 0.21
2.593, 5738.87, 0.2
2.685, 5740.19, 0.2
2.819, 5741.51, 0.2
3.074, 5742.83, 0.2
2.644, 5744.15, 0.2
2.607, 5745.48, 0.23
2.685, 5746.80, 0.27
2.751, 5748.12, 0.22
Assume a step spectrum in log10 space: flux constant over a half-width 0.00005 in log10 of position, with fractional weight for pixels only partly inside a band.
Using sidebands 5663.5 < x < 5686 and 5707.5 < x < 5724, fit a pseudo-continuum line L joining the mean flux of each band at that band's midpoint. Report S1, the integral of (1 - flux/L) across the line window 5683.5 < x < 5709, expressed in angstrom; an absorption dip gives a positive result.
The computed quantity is 0.5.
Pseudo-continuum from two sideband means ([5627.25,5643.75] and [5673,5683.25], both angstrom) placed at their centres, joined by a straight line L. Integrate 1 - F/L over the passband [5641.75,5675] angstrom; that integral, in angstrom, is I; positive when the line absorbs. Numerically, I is 1.1 angstrom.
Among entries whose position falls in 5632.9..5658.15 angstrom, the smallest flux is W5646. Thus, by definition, 2.308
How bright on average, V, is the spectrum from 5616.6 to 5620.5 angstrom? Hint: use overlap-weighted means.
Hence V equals 2.54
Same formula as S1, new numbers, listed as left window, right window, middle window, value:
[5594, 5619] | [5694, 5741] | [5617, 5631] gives -0.1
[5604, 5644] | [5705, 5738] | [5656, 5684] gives 0.1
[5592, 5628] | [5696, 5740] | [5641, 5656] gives 0.6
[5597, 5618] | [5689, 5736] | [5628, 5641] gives -0.4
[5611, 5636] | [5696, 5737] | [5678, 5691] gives 0.2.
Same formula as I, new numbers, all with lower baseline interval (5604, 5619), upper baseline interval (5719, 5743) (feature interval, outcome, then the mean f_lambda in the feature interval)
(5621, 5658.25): 0.37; 2.68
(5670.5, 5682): -0.25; 2.8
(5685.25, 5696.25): 0.25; 2.69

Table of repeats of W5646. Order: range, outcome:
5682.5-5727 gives 2.286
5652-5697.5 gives 2.5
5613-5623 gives 2.416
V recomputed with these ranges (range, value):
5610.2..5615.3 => 2.85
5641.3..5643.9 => 2.55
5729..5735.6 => 2.83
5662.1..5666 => 2.78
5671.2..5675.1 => 2.81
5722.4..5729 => 2.75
